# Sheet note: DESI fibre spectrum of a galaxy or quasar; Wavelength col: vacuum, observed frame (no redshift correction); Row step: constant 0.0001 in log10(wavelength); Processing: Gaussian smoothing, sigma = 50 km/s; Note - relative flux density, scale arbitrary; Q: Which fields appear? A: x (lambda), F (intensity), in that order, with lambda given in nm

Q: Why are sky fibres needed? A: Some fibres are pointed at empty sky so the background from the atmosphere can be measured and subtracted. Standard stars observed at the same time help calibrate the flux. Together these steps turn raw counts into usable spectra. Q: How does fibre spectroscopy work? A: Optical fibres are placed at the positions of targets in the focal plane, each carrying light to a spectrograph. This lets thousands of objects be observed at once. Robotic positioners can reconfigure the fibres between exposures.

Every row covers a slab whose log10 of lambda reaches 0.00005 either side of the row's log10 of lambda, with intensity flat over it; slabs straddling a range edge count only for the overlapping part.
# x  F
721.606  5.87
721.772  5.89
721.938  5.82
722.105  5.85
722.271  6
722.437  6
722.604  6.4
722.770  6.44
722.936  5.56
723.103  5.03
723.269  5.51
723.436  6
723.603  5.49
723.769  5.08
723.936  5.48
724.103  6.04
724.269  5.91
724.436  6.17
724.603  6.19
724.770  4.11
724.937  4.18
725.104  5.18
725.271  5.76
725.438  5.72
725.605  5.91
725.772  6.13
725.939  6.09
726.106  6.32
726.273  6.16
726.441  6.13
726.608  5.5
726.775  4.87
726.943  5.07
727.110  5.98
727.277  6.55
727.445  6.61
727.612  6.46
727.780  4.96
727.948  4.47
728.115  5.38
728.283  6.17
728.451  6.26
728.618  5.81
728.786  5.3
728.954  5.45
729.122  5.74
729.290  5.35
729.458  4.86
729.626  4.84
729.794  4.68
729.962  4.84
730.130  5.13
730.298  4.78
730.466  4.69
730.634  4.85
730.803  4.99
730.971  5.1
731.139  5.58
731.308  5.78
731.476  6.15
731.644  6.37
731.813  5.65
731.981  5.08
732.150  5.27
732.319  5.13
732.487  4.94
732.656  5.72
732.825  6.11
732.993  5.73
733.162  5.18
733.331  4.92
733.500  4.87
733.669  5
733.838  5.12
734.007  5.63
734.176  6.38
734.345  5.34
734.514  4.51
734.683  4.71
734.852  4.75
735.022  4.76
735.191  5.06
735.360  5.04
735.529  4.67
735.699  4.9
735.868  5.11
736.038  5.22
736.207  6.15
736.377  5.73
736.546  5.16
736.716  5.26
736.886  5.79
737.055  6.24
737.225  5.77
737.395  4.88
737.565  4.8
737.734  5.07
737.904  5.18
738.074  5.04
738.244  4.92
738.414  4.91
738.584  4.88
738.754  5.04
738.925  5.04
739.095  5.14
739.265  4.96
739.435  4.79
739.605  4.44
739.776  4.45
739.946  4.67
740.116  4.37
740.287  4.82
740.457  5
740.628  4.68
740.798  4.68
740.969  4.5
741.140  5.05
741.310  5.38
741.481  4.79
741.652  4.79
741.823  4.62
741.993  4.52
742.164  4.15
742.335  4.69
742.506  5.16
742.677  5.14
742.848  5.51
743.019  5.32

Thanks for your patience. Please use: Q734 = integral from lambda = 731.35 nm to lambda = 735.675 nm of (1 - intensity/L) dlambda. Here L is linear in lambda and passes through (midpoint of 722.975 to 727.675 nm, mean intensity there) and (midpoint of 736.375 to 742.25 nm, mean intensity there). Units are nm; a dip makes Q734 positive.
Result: -0.02 nm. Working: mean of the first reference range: 5.7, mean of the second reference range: 4.95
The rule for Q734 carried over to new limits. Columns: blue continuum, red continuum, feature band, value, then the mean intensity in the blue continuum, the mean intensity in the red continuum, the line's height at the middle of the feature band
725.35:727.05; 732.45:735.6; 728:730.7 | 0.15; 5.79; 5.19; 5.55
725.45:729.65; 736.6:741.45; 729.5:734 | 0.16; 5.71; 4.99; 5.44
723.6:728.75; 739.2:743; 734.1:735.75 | 0.05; 5.68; 4.79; 5.16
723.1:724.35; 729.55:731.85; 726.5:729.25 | -0.14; 5.6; 5.24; 5.39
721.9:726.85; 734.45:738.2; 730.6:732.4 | -0.03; 5.7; 5.17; 5.39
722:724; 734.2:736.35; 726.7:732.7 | -0.04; 5.74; 5.08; 5.38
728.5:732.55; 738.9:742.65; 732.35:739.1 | -0.27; 5.28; 4.76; 5.01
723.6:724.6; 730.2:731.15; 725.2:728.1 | -0.19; 5.75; 4.96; 5.44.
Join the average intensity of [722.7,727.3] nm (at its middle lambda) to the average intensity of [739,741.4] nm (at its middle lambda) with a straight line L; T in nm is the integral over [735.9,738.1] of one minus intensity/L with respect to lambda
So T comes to -0.20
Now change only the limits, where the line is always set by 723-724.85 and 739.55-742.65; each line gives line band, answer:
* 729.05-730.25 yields 0.05 nm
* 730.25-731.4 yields 0.02 nm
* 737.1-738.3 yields -0.06 nm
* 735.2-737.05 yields -0.14 nm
